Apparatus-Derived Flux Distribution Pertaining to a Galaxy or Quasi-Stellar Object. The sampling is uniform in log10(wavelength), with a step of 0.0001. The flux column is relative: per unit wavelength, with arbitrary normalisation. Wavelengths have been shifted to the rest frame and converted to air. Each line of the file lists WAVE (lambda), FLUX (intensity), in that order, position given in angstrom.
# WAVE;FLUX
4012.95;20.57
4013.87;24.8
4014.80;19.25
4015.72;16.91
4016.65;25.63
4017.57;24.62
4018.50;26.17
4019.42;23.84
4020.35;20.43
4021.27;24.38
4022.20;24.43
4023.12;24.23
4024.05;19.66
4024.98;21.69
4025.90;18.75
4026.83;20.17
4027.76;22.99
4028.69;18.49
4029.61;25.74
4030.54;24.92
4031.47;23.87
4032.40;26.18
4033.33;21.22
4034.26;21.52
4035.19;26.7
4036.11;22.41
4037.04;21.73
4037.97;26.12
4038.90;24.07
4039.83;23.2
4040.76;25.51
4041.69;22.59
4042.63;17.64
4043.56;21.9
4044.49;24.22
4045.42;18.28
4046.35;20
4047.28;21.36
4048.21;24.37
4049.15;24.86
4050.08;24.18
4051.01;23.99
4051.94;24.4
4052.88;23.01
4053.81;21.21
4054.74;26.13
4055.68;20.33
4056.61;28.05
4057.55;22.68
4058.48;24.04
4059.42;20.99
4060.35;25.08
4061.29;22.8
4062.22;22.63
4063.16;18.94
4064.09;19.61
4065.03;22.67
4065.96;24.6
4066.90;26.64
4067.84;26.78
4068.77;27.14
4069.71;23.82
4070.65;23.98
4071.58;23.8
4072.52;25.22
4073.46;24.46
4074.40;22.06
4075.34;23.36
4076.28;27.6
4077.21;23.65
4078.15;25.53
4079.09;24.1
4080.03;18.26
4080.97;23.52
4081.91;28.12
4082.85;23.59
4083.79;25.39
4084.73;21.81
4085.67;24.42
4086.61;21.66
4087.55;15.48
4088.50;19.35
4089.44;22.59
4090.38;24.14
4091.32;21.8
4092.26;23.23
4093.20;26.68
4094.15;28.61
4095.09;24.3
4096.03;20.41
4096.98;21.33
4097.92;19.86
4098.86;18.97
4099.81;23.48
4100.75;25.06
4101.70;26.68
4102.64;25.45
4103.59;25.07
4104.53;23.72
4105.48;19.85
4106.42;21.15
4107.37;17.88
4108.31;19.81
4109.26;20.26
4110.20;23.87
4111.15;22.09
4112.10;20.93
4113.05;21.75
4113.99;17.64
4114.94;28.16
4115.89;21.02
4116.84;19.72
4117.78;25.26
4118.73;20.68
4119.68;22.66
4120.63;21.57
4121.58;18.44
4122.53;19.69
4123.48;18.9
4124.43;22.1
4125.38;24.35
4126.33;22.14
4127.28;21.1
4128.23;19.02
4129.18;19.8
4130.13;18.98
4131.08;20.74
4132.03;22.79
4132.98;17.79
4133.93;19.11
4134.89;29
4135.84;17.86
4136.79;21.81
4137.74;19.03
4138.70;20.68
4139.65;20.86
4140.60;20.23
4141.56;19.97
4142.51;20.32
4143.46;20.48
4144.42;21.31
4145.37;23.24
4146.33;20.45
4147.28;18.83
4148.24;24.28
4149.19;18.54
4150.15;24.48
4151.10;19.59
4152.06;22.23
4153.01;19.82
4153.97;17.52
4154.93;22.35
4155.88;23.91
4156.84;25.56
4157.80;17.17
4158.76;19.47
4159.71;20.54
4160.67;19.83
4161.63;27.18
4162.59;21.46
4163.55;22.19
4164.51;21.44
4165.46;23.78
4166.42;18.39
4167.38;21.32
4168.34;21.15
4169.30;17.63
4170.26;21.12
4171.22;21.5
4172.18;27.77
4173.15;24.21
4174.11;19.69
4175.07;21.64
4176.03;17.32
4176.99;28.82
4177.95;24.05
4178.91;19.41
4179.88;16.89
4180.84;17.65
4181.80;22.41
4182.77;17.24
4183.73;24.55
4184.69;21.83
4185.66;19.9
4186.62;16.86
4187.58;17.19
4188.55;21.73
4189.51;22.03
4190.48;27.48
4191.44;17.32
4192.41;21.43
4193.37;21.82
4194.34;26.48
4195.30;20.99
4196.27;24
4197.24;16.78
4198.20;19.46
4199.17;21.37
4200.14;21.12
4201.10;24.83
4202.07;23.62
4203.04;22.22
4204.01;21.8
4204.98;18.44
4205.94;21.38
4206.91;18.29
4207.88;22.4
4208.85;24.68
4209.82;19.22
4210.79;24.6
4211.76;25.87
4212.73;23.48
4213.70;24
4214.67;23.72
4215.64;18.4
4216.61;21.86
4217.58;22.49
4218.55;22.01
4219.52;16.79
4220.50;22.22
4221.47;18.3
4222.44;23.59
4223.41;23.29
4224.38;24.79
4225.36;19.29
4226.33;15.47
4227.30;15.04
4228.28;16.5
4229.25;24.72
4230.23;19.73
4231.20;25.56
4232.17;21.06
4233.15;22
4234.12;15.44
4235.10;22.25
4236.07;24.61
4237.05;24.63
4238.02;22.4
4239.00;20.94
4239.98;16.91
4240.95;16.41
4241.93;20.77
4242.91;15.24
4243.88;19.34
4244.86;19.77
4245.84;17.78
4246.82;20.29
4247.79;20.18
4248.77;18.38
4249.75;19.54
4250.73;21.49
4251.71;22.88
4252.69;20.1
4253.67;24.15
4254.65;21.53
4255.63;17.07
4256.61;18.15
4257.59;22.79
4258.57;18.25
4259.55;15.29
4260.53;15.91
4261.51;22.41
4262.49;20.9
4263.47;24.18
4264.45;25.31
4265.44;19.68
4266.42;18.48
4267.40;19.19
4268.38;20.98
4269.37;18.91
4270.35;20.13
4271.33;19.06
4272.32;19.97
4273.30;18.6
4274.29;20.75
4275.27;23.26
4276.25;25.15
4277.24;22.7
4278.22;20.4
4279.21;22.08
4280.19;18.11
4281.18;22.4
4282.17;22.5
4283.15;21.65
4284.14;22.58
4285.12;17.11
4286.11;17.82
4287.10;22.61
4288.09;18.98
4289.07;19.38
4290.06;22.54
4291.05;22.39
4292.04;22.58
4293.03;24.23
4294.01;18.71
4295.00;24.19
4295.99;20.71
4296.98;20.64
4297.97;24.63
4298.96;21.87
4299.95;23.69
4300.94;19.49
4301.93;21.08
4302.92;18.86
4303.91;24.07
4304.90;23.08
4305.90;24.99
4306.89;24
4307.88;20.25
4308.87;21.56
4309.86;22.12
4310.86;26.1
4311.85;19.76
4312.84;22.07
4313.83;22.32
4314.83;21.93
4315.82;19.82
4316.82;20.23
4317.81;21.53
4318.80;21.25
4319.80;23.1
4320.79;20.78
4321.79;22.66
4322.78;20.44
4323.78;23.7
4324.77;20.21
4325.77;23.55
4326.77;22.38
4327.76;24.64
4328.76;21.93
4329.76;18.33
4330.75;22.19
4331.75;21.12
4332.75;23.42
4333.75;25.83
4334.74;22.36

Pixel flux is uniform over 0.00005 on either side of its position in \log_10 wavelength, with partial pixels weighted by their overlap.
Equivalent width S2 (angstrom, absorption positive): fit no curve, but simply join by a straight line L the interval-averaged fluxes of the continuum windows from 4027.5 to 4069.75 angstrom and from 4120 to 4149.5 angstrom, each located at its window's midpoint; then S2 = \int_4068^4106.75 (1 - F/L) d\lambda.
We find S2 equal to -2.2 angstrom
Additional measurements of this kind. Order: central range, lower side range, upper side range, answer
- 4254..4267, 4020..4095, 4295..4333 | 1.3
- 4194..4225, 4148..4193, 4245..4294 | -1.4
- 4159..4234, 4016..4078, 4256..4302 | 1.3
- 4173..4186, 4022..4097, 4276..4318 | 0.8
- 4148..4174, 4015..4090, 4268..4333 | 1.0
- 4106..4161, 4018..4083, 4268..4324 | 4.1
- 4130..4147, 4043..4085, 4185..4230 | 1.2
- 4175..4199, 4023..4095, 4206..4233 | 0.8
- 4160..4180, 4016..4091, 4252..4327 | 0.4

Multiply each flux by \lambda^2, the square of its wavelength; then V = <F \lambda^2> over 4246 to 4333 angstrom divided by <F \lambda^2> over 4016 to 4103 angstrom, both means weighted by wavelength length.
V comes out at 1.02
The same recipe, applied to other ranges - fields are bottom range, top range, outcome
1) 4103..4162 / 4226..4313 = 1.05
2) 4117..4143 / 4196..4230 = 1.06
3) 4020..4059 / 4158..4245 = 1.00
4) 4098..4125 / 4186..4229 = 1.02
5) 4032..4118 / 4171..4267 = 0.98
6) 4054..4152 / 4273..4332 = 1.07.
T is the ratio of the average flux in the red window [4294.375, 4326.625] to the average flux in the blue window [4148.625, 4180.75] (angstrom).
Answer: 1.03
